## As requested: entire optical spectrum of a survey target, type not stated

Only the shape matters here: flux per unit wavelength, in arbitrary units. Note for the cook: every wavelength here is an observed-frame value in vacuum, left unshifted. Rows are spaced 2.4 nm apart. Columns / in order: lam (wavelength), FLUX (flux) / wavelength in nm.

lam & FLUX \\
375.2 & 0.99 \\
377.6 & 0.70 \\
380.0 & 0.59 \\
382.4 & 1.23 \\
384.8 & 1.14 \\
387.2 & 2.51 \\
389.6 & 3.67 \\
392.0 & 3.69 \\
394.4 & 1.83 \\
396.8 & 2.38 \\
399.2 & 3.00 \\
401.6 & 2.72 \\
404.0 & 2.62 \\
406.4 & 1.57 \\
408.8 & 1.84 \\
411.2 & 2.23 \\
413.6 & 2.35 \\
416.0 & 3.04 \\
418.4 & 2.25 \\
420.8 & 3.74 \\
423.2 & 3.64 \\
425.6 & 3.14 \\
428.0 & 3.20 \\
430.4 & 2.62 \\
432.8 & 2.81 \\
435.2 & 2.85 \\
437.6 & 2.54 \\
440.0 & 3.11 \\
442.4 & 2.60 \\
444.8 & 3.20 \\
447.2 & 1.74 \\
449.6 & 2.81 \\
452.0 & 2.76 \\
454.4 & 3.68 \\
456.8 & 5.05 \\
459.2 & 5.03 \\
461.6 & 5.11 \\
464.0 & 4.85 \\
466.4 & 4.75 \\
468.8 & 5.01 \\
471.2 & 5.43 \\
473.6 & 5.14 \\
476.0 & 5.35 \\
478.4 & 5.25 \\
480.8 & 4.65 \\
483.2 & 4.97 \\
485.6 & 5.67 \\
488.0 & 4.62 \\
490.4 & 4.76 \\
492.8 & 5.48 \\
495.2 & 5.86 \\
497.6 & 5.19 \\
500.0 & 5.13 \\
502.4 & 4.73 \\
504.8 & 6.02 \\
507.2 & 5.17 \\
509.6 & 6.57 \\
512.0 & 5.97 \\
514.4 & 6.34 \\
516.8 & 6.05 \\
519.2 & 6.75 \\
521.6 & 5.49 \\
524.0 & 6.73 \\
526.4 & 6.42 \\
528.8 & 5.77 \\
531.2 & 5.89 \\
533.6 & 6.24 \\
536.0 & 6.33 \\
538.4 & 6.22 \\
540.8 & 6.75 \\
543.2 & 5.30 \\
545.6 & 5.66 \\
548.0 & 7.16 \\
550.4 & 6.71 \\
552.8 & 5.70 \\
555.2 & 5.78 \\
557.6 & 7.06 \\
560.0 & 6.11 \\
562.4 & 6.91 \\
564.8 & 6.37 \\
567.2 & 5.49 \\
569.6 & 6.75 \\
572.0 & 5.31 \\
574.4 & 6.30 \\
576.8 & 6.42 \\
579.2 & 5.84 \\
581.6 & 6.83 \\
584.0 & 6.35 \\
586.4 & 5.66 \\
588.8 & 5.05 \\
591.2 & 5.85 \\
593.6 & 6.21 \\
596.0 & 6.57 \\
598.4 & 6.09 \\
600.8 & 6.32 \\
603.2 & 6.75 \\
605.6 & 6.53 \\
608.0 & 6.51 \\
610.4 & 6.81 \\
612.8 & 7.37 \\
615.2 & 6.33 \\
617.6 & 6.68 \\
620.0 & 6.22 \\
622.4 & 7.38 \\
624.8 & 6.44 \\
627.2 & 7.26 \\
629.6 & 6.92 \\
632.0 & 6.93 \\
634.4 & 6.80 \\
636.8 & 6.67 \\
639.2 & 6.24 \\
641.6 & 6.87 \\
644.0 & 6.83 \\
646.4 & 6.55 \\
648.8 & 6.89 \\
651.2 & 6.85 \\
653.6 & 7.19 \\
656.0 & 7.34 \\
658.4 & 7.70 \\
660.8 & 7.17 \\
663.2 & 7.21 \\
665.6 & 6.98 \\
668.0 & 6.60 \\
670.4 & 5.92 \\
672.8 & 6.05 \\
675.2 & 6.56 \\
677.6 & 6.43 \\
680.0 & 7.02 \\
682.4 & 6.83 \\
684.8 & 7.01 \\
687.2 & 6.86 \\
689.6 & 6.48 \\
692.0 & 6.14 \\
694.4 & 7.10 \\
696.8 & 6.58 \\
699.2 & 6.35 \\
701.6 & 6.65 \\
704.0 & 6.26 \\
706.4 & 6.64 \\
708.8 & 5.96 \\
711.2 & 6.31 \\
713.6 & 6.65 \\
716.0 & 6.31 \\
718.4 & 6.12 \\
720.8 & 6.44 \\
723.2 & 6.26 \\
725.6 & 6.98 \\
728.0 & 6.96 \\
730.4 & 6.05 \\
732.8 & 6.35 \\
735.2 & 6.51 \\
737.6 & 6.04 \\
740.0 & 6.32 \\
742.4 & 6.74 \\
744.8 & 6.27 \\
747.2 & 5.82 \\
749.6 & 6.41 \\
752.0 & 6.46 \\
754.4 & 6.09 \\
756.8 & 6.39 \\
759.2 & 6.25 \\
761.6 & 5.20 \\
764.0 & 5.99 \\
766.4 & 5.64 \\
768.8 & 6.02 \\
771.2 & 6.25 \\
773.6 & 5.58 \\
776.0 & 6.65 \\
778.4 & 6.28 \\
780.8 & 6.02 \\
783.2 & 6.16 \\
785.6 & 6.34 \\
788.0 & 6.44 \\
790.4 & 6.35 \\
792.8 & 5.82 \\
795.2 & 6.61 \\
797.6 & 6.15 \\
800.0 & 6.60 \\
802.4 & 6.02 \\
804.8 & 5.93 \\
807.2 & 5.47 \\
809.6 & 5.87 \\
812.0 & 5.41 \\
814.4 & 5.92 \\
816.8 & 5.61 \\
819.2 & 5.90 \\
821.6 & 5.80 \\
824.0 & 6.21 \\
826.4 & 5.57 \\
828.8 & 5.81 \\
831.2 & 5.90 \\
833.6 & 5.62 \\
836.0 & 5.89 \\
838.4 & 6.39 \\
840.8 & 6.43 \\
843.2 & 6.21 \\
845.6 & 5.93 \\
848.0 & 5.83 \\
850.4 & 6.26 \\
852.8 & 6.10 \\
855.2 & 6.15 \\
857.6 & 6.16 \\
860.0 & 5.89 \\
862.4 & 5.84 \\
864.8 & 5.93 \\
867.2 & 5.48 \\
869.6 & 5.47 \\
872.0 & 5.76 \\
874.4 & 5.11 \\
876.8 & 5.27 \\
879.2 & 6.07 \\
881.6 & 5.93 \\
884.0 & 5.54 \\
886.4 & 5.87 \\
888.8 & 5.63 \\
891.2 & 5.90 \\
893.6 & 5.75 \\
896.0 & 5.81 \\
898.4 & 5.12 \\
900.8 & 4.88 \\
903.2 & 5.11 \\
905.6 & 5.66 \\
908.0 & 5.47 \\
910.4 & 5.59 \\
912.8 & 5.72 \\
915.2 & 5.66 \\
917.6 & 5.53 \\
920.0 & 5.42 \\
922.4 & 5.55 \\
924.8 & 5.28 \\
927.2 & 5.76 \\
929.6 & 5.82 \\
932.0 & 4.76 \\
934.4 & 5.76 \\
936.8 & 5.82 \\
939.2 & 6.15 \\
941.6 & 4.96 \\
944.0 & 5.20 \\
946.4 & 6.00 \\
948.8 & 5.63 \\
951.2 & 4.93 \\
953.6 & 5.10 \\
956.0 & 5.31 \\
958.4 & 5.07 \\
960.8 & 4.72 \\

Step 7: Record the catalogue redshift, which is 0.136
